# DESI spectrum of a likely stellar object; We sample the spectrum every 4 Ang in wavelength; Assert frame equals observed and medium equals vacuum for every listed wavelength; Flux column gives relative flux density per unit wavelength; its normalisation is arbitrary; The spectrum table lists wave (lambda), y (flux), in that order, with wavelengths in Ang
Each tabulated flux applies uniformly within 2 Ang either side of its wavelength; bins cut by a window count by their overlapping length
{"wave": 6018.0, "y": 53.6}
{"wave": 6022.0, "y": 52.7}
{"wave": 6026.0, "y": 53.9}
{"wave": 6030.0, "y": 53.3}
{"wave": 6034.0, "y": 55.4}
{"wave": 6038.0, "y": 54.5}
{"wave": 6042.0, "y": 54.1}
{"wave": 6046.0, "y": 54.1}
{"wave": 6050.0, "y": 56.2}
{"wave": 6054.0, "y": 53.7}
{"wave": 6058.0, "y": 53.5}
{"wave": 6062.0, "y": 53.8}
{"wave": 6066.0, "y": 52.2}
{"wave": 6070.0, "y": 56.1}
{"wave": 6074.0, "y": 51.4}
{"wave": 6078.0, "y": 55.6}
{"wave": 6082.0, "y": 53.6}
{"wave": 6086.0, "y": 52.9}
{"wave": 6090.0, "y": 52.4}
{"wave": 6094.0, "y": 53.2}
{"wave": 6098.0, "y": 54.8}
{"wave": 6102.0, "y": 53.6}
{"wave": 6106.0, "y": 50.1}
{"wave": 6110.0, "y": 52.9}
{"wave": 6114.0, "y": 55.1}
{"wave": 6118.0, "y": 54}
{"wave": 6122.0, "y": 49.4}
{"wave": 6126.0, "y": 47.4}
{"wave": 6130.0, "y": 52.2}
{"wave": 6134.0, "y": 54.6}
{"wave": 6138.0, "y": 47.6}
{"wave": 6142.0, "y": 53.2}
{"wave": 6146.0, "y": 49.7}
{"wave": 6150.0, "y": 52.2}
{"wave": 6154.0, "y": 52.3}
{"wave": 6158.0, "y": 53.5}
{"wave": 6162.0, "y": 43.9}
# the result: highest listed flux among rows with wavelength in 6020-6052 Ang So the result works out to 56.2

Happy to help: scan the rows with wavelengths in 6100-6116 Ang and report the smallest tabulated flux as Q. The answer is 50.1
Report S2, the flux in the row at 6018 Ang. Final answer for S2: 53.6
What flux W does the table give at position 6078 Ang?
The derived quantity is 55.6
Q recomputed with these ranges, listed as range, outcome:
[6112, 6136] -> 47.4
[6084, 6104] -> 52.4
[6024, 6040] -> 53.3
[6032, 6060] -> 53.5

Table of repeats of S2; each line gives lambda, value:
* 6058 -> 53.5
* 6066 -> 52.2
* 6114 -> 55.1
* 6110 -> 52.9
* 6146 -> 49.7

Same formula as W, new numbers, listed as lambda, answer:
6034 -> 55.4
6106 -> 50.1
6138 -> 47.6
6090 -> 52.4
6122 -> 49.4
